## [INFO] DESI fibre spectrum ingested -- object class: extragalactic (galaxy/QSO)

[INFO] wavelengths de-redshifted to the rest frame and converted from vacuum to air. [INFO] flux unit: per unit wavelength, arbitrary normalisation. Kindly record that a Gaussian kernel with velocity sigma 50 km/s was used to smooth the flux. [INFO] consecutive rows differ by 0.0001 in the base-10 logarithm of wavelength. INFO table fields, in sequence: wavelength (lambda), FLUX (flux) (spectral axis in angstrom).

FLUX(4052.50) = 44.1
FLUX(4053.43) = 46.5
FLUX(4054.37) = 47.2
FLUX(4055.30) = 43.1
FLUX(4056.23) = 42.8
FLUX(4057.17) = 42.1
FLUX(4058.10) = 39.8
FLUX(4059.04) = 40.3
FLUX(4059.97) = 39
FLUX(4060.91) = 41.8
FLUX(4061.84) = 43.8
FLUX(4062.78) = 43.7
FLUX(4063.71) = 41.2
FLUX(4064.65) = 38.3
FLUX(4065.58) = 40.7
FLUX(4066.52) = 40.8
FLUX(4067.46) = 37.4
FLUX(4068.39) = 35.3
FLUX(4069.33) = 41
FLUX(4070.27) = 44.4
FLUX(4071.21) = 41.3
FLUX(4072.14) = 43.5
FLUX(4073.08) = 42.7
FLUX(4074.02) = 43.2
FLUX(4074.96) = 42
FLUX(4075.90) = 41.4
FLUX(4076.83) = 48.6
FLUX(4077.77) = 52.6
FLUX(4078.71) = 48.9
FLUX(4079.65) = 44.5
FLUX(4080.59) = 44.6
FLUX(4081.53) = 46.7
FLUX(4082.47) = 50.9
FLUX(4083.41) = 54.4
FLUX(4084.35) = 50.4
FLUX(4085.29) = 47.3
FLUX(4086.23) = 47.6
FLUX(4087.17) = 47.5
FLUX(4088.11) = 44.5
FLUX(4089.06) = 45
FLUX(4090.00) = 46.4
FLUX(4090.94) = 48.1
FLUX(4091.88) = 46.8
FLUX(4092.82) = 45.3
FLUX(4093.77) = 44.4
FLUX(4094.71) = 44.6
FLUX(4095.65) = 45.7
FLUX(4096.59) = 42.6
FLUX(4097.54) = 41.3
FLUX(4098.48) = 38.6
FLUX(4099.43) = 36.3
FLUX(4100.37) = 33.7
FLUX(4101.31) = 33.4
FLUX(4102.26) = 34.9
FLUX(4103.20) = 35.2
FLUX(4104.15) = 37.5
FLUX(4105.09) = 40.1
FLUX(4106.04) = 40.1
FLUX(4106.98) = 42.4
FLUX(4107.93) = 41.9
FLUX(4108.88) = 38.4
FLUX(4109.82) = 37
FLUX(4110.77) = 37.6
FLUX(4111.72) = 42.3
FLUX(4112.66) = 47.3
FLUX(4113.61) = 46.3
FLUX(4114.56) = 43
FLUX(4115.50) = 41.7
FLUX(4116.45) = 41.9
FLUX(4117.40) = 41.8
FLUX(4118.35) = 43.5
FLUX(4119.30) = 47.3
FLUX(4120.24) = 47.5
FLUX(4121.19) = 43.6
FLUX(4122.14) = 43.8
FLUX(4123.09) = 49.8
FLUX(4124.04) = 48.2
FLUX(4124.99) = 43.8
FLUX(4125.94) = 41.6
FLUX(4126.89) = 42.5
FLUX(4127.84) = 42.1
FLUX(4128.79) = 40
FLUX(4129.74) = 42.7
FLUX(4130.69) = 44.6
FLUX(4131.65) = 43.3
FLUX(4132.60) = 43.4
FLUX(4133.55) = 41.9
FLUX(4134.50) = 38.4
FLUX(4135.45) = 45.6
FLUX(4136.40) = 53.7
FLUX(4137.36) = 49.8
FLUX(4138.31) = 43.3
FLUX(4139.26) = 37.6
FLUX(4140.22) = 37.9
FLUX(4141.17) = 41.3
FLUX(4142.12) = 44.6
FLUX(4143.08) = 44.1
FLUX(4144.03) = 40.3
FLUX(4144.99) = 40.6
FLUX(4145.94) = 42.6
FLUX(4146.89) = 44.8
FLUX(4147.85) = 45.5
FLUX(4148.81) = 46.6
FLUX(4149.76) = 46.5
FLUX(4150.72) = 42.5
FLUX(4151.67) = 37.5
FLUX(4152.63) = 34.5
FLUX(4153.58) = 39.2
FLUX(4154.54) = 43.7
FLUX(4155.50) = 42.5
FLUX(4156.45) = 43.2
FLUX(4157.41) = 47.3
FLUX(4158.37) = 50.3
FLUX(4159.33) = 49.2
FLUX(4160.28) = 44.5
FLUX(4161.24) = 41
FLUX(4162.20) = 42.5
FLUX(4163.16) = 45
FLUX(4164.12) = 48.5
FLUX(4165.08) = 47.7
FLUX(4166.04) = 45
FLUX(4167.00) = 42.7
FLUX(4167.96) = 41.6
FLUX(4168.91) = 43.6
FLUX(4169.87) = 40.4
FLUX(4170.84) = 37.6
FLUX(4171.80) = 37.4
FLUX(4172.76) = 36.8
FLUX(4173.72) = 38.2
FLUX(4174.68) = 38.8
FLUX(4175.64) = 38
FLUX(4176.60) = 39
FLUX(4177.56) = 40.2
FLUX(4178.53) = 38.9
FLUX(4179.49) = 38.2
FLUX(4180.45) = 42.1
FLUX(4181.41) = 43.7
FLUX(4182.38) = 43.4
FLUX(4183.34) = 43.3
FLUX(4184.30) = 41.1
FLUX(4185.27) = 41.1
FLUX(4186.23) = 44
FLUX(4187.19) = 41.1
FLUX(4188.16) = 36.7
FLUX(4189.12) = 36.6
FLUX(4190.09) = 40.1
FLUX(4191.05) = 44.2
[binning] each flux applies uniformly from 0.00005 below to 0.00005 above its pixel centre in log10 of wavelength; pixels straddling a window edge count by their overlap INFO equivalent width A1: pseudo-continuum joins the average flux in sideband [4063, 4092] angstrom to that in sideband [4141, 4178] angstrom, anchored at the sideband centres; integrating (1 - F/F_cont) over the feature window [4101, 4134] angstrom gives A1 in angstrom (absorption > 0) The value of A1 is 1.1 angstrom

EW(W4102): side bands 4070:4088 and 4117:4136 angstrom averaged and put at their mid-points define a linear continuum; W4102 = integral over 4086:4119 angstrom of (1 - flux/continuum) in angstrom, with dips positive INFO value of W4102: 2.4 angstrom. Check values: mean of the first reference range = 46.4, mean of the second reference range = 43.8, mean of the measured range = 41.8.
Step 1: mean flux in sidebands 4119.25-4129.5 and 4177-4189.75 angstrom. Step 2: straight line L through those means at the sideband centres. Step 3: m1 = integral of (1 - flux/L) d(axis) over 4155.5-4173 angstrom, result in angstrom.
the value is -0.7 angstrom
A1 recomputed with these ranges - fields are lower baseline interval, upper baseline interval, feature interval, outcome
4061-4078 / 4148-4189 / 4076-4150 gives -2.6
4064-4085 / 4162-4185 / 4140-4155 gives 0.0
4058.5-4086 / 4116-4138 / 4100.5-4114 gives 1.5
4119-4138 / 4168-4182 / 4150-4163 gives -0.5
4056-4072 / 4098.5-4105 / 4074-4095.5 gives -5.0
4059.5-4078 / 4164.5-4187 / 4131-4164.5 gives -1.8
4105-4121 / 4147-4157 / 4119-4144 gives -0.9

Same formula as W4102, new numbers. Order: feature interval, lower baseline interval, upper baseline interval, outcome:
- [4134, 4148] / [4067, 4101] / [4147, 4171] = 0.2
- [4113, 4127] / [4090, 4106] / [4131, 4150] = -0.8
